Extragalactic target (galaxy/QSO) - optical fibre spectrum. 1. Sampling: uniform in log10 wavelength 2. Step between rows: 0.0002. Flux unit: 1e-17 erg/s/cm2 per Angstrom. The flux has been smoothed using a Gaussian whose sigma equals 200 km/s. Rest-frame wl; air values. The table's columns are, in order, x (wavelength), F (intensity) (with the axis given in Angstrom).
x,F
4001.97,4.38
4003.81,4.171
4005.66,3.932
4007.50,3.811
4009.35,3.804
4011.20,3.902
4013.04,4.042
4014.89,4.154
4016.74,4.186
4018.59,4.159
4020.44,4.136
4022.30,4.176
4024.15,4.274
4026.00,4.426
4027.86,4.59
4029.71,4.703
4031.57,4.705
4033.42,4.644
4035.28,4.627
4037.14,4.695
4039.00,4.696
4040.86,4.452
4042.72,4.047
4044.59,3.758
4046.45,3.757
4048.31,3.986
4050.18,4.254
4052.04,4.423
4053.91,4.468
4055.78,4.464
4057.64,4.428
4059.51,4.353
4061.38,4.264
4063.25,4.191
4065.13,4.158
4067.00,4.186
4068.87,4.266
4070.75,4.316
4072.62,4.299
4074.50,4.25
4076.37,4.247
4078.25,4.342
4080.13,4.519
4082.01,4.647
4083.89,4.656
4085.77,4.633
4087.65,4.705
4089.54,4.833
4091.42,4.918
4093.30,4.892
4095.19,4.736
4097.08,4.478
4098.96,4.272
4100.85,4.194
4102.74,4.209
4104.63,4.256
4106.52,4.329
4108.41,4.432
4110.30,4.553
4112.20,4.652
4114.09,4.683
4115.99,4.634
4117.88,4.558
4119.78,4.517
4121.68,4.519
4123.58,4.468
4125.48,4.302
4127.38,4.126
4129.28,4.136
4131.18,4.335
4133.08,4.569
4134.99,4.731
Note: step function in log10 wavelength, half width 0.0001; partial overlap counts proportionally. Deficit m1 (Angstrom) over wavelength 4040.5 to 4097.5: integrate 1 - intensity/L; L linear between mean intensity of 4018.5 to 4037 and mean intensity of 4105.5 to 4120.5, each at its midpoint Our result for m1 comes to 1.5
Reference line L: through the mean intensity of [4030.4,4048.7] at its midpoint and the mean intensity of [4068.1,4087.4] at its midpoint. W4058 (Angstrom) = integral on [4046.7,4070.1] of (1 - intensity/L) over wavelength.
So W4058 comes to 0.63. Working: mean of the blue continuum 4.35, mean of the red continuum 4.43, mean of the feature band 4.27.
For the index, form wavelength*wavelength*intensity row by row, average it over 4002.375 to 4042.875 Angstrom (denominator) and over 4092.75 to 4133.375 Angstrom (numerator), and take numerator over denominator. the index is 1.08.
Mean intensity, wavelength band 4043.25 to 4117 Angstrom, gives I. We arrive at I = 4.4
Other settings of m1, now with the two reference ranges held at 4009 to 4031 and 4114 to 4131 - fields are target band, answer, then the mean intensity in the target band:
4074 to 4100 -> -1.37 Angstrom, 4.59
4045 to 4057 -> 0.22 Angstrom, 4.21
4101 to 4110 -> 0.15 Angstrom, 4.32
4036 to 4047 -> 0.03 Angstrom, 4.26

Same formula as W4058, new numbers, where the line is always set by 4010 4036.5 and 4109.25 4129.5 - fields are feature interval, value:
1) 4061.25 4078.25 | 0.6 Angstrom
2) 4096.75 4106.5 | 0.4 Angstrom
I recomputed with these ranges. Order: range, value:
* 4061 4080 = 4.26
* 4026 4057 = 4.39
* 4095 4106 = 4.33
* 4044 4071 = 4.22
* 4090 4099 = 4.71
